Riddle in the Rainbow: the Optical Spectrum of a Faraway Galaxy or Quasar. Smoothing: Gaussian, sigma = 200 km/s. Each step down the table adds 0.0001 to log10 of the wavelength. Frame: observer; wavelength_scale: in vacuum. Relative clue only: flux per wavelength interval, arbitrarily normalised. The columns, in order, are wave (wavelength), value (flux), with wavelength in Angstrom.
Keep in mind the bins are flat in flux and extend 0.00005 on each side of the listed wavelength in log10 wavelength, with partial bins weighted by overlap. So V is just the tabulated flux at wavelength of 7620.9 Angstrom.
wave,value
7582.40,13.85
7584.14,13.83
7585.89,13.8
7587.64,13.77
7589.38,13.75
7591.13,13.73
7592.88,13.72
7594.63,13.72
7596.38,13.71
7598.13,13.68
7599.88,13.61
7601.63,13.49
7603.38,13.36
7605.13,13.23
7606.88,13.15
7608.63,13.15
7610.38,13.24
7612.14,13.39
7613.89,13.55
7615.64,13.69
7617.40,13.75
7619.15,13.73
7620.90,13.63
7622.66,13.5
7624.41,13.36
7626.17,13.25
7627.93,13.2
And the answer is 13.63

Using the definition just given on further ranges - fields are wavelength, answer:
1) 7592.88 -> 13.72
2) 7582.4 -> 13.85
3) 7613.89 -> 13.55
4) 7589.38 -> 13.75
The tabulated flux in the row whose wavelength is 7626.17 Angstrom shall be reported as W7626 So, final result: 13.25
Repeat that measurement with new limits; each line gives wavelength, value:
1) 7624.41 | 13.36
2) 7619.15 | 13.73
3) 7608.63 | 13.15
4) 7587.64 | 13.77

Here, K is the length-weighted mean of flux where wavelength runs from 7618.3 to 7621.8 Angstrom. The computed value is 13.7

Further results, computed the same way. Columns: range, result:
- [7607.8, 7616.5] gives 13.4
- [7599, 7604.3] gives 13.5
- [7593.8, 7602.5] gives 13.6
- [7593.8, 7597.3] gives 13.7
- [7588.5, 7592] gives 13.8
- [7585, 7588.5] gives 13.8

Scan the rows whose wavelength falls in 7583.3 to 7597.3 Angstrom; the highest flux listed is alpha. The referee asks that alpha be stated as 13.83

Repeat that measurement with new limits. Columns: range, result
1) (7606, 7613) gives 13.39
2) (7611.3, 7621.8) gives 13.75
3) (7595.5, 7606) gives 13.71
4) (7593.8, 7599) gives 13.72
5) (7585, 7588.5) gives 13.8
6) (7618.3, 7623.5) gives 13.73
